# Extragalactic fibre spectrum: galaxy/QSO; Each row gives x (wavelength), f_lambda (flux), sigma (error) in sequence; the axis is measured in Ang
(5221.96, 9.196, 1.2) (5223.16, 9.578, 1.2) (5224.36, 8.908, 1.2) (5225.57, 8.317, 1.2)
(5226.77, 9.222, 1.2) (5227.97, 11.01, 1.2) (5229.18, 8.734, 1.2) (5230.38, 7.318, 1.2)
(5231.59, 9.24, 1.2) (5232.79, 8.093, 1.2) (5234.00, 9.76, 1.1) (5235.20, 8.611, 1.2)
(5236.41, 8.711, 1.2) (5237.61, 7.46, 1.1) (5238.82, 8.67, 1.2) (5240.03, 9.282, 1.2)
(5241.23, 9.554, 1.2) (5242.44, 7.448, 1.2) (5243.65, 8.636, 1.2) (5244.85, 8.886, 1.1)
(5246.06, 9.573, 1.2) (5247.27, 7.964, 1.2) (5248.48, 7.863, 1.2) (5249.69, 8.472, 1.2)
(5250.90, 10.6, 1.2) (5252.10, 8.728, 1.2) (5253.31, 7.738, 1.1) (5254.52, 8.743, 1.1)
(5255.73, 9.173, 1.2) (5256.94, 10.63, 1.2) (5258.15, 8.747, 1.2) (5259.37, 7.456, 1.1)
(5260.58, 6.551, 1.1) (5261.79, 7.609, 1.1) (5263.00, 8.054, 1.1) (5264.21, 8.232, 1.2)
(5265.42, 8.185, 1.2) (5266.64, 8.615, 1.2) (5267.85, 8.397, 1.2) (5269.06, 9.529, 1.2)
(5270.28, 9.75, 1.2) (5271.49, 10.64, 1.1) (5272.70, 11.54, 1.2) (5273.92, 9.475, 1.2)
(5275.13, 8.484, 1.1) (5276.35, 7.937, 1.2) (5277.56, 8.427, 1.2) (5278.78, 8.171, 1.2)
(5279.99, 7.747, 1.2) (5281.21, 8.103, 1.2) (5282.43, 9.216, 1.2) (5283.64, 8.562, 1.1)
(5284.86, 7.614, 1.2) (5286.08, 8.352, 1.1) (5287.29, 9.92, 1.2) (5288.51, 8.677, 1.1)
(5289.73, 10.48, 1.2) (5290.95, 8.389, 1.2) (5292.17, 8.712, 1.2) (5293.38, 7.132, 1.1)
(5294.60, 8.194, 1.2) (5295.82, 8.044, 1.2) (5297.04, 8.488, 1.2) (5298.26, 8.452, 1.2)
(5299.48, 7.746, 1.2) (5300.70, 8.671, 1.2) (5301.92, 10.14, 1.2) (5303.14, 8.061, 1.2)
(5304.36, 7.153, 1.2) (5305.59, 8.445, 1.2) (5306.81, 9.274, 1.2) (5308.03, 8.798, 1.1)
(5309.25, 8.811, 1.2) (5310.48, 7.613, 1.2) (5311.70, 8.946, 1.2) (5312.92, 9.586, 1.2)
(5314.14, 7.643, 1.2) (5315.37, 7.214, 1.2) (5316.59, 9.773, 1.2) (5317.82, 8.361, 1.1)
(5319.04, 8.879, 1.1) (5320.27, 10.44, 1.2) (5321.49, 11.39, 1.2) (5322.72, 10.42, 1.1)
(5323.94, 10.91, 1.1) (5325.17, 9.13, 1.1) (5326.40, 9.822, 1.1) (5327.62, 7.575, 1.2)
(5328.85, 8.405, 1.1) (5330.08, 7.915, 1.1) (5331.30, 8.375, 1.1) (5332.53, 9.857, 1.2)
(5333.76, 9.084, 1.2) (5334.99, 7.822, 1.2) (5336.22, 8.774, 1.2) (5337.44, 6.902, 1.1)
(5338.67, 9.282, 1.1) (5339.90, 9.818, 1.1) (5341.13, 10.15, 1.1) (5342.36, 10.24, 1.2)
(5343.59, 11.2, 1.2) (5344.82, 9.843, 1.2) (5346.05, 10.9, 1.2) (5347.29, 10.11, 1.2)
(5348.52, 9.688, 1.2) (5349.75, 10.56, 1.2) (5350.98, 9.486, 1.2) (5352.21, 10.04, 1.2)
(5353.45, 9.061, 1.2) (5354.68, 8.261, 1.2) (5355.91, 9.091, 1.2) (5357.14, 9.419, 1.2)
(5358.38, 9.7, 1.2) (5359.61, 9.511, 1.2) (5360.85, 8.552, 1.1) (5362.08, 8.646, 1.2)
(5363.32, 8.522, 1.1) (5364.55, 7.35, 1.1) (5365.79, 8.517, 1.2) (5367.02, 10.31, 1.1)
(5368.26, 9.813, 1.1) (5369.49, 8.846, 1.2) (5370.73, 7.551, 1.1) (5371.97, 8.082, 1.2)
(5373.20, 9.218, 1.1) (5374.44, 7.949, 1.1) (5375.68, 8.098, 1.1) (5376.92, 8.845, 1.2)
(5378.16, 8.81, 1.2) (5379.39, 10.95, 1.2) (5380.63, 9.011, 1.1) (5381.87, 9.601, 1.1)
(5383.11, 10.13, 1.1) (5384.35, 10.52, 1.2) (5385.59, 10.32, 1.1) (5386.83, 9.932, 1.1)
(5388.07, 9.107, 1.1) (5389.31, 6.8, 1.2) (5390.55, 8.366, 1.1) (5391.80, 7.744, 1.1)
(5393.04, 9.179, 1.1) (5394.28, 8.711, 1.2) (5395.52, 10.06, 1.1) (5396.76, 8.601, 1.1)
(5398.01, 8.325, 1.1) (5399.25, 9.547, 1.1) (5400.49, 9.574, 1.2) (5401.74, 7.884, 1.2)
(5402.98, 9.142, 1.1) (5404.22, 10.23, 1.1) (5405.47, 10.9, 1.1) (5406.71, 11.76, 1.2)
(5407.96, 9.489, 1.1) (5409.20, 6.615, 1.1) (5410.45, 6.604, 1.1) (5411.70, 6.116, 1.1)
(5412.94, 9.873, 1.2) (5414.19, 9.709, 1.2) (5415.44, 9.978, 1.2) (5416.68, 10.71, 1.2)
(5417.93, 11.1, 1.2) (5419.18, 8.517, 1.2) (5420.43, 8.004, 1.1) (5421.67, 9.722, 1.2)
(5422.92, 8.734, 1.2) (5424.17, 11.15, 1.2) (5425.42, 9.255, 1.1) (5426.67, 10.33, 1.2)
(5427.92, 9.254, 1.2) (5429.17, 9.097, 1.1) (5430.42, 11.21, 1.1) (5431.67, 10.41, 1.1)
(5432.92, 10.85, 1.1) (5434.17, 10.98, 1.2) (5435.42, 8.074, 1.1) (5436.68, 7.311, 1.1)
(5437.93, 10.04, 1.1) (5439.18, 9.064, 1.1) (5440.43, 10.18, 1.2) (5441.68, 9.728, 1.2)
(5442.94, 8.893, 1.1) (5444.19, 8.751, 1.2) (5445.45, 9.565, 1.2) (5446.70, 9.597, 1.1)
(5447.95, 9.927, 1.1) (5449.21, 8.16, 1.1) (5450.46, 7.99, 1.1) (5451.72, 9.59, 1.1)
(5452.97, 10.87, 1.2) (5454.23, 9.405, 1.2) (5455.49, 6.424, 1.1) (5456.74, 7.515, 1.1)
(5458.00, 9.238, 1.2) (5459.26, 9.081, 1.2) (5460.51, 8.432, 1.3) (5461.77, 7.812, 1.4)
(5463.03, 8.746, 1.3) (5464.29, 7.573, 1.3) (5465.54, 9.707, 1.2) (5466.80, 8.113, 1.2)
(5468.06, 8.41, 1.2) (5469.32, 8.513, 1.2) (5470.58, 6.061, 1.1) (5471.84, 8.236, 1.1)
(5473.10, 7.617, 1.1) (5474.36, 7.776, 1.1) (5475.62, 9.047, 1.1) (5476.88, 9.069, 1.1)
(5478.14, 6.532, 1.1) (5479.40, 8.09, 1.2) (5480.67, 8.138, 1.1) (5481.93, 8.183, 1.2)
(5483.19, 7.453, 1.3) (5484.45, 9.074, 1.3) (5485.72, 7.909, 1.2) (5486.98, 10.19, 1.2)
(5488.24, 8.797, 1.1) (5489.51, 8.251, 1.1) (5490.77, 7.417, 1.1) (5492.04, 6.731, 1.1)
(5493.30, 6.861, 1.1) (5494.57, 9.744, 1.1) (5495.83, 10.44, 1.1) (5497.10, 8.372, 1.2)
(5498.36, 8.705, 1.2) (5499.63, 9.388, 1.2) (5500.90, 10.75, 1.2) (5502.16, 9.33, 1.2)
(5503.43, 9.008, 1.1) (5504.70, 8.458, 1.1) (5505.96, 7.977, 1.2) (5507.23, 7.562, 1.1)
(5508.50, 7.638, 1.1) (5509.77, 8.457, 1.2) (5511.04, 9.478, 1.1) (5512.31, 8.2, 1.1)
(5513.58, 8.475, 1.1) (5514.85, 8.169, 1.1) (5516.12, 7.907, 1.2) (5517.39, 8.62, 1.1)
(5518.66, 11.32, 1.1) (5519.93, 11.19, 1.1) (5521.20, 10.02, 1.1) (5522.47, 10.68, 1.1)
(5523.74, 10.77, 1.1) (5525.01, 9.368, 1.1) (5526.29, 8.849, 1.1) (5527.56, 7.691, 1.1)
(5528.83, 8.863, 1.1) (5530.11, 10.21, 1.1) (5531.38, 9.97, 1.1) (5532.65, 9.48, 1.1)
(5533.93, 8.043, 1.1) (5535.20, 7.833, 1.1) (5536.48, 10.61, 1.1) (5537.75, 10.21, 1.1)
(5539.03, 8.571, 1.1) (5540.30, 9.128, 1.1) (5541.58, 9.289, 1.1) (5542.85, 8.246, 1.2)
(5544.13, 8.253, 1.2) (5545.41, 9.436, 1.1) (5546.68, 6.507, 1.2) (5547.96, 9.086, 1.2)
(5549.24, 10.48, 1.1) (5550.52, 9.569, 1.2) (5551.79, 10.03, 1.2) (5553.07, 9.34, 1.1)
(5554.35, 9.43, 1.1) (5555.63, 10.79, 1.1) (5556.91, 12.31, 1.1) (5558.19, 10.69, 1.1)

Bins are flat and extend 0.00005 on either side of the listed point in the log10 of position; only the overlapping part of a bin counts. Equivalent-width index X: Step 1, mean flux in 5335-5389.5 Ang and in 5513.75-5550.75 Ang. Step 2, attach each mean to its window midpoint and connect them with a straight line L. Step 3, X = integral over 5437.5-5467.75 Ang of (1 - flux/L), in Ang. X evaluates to 1.1 Ang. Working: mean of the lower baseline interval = 9.27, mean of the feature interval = 8.92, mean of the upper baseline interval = 9.24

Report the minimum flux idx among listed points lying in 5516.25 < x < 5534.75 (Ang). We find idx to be 7.691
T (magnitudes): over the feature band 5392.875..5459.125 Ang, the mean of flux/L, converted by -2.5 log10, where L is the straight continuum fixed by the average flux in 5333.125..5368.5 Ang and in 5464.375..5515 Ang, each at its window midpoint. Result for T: -0.05 mag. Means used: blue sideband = 9.33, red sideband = 8.4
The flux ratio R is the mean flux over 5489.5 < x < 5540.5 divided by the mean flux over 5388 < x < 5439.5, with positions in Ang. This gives 0.97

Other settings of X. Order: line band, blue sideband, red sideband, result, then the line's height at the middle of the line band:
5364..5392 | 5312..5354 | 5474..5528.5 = 0.7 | 9.2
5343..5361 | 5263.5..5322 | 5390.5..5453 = -1.4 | 9.01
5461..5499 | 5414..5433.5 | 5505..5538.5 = 4.8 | 9.45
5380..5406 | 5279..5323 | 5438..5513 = -1.7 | 8.64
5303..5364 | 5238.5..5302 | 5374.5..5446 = -1.3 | 8.96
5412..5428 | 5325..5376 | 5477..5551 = -1.2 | 8.99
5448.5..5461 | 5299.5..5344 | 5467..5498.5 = -0.5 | 8.35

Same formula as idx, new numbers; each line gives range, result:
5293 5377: 6.902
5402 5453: 6.116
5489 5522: 6.731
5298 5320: 7.153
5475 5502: 6.532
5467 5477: 6.061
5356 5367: 7.35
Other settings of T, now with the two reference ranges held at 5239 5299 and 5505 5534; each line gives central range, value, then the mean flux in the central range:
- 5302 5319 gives 0.03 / 8.5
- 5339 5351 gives -0.16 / 10.2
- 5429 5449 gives -0.07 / 9.59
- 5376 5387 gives -0.10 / 9.74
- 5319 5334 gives -0.08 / 9.43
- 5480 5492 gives 0.09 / 8.29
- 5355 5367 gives -0.01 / 8.88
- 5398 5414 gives -0.01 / 8.97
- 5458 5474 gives 0.10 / 8.23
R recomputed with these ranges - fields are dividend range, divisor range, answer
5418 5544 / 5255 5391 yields 1.00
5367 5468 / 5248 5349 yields 1.03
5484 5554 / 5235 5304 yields 1.04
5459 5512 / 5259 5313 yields 0.98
